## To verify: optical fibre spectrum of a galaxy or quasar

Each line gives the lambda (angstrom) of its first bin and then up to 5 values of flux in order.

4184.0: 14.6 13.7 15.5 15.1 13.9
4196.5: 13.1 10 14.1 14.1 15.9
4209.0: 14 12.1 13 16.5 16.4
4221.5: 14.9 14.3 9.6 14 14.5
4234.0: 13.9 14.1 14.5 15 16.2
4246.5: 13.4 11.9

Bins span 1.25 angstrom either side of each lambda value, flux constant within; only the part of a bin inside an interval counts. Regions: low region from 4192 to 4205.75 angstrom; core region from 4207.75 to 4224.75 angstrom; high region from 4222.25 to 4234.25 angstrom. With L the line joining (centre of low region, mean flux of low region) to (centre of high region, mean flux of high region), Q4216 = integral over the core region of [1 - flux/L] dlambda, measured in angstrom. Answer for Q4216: -1.53 angstrom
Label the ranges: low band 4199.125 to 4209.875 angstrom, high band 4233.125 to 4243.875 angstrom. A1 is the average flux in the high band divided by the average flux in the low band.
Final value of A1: 1.0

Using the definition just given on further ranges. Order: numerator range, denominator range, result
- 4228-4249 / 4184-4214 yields 1.04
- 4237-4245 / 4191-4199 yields 1.13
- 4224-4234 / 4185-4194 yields 0.89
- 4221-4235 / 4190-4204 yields 1.01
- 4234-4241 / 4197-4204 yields 1.14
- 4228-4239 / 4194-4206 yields 1.08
